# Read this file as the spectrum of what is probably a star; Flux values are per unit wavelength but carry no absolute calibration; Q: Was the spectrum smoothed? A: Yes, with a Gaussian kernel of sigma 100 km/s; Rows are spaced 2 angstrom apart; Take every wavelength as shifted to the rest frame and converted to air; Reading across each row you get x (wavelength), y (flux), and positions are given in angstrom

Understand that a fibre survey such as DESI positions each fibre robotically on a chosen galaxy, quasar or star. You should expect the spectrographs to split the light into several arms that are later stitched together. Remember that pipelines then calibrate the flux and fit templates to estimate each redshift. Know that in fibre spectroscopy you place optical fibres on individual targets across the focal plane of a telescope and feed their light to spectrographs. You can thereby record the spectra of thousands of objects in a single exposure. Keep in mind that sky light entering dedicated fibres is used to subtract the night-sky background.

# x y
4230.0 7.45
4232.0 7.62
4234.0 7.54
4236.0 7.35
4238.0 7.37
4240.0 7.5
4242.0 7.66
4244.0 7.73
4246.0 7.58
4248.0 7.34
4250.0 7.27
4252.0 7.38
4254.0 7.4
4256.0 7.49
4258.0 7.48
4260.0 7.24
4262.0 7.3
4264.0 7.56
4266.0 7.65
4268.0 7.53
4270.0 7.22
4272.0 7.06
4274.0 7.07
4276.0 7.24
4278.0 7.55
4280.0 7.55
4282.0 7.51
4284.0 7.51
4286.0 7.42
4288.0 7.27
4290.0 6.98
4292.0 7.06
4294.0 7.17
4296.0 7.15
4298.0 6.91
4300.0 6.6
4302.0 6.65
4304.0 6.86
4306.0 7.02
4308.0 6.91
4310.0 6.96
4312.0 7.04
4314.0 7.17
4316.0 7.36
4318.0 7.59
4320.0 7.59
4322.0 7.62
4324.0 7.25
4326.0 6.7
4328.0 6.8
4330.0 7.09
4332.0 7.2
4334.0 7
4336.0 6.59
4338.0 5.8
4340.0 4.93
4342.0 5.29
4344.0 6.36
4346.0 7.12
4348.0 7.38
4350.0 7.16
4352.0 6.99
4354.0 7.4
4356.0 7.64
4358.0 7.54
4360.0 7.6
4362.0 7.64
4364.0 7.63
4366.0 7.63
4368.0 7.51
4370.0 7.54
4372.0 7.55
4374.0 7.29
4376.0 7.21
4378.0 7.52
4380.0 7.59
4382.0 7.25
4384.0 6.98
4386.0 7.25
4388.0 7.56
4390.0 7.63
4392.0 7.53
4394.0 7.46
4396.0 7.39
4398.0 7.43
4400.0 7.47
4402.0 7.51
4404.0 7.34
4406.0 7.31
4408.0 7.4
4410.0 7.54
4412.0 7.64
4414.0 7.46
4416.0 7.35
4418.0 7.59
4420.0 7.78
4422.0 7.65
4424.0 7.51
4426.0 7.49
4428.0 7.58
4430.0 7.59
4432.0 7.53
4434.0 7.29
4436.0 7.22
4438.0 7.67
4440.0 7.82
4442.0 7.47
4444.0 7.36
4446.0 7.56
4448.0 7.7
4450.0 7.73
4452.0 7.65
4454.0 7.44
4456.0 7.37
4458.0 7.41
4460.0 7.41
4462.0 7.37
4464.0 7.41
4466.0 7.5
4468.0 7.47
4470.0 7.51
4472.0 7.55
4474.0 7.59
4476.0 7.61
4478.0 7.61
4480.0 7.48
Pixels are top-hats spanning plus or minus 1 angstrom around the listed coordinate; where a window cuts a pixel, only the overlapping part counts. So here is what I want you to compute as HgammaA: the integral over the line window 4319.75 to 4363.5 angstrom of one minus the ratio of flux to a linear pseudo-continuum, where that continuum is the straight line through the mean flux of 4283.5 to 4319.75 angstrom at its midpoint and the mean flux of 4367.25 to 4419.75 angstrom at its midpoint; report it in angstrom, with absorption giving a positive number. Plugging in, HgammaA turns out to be 1.9 angstrom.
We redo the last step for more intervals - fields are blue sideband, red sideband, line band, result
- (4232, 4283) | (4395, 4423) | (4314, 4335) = 0.7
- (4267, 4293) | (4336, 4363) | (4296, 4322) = 0.1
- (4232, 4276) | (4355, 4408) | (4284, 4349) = 4.6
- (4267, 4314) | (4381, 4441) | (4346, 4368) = -0.4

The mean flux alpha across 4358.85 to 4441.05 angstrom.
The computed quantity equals 7.49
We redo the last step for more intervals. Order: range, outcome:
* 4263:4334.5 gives 7.19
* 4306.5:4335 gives 7.16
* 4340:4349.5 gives 6.4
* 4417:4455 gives 7.56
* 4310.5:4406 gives 7.19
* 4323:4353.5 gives 6.66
